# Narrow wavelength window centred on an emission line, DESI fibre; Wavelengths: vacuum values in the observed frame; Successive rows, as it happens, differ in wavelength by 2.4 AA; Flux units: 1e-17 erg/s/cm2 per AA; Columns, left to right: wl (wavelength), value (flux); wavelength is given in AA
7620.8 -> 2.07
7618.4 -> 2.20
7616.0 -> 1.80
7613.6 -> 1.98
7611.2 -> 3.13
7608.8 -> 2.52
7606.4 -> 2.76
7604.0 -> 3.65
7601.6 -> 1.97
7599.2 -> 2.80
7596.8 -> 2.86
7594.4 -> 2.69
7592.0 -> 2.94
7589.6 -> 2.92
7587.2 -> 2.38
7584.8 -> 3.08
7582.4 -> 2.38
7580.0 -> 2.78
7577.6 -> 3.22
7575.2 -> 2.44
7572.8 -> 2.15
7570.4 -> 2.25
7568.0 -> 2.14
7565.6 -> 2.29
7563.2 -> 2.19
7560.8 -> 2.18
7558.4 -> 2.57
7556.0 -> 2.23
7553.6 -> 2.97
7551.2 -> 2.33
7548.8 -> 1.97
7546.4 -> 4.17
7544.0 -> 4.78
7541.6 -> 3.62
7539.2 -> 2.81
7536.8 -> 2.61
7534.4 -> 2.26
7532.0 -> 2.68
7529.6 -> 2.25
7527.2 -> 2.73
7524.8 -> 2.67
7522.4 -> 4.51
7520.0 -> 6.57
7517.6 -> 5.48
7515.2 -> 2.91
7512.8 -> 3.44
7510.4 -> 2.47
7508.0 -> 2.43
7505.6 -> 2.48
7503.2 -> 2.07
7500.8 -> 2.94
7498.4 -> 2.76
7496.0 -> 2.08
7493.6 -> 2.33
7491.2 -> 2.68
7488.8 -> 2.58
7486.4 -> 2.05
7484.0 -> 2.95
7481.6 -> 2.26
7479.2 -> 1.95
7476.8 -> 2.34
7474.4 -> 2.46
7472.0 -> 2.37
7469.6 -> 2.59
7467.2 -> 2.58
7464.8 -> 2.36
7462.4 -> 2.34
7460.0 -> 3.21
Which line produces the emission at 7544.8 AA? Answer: [N II] 6583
